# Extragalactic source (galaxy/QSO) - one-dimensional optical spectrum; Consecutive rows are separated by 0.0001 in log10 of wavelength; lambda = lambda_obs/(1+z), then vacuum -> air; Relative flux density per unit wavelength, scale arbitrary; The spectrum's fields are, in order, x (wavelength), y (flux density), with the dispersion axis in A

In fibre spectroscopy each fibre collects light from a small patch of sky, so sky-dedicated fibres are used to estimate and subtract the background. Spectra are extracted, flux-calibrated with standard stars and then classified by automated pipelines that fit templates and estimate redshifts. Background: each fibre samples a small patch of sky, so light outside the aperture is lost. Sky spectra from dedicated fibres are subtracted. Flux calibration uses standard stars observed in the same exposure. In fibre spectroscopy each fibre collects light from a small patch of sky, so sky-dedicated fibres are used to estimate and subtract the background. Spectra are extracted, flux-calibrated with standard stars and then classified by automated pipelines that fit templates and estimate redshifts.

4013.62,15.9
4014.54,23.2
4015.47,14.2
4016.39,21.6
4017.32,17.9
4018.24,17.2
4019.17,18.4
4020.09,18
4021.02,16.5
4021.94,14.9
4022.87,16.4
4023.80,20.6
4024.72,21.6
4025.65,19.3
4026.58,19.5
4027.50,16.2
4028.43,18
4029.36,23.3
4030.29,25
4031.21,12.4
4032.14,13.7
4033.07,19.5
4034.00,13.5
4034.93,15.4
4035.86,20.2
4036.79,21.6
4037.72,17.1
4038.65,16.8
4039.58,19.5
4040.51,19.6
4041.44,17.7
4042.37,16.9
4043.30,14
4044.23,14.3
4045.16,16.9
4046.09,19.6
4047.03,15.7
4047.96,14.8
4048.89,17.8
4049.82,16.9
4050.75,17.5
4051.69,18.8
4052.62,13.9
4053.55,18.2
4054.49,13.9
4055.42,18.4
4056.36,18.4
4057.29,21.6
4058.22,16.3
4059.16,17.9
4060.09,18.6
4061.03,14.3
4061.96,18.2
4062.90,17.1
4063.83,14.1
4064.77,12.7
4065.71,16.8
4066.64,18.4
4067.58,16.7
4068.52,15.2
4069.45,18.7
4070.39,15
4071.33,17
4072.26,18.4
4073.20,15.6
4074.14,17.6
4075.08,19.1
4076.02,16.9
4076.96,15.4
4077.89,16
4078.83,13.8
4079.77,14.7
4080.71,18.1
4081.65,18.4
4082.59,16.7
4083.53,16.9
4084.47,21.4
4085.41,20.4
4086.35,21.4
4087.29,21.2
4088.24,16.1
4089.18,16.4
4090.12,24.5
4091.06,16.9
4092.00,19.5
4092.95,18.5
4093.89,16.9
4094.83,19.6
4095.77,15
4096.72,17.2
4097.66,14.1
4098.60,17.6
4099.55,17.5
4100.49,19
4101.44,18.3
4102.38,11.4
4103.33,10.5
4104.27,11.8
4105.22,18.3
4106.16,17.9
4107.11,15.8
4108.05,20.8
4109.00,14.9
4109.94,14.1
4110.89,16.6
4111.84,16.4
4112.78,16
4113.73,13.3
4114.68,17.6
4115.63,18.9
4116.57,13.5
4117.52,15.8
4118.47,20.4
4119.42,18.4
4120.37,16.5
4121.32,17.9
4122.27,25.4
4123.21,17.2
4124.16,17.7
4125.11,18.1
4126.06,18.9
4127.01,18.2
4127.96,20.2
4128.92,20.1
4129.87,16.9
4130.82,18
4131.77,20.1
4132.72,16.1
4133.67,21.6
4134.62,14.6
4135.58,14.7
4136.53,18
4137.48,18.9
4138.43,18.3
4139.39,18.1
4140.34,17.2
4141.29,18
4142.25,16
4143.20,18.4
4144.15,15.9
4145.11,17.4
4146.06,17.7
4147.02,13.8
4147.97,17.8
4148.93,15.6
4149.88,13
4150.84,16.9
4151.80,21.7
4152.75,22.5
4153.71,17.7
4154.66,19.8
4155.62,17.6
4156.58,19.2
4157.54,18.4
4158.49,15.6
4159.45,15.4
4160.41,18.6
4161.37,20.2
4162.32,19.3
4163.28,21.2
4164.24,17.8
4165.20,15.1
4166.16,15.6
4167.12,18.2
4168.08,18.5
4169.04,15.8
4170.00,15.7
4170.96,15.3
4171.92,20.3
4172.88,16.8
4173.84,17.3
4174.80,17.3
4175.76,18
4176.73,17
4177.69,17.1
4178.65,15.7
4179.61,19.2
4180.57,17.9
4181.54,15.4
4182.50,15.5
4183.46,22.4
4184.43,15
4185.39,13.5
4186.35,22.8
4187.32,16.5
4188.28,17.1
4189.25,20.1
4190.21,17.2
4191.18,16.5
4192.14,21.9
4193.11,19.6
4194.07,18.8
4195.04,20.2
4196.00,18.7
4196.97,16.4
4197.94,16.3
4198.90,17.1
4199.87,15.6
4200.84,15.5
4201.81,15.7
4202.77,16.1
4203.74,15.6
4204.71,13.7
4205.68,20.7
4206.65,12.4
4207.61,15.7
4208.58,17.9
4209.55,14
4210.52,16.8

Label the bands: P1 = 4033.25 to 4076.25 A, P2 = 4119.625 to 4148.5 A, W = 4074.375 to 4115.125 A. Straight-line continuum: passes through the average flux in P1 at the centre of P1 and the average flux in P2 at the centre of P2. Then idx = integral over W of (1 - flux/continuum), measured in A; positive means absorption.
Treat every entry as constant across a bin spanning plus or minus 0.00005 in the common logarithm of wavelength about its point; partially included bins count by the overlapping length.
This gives 1.02 A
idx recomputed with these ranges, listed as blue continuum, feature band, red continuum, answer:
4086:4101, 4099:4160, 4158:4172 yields 1.63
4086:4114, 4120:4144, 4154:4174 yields -1.20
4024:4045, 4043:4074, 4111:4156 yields 2.03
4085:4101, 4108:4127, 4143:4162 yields 0.72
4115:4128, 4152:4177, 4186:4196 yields 1.11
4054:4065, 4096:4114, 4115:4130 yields 2.09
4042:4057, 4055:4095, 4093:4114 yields -2.80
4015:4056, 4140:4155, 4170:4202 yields 0.10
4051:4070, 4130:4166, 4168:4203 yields -0.87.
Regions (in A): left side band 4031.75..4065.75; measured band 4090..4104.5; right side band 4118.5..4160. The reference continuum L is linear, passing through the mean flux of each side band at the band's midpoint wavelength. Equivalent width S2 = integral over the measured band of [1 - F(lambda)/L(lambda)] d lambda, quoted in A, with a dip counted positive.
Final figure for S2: 0.7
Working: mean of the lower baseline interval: 17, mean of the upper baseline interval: 17.9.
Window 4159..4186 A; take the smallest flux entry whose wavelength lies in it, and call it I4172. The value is 13.5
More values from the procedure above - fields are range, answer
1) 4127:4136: 14.6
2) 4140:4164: 13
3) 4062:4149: 10.5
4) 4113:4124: 13.3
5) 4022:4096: 12.4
